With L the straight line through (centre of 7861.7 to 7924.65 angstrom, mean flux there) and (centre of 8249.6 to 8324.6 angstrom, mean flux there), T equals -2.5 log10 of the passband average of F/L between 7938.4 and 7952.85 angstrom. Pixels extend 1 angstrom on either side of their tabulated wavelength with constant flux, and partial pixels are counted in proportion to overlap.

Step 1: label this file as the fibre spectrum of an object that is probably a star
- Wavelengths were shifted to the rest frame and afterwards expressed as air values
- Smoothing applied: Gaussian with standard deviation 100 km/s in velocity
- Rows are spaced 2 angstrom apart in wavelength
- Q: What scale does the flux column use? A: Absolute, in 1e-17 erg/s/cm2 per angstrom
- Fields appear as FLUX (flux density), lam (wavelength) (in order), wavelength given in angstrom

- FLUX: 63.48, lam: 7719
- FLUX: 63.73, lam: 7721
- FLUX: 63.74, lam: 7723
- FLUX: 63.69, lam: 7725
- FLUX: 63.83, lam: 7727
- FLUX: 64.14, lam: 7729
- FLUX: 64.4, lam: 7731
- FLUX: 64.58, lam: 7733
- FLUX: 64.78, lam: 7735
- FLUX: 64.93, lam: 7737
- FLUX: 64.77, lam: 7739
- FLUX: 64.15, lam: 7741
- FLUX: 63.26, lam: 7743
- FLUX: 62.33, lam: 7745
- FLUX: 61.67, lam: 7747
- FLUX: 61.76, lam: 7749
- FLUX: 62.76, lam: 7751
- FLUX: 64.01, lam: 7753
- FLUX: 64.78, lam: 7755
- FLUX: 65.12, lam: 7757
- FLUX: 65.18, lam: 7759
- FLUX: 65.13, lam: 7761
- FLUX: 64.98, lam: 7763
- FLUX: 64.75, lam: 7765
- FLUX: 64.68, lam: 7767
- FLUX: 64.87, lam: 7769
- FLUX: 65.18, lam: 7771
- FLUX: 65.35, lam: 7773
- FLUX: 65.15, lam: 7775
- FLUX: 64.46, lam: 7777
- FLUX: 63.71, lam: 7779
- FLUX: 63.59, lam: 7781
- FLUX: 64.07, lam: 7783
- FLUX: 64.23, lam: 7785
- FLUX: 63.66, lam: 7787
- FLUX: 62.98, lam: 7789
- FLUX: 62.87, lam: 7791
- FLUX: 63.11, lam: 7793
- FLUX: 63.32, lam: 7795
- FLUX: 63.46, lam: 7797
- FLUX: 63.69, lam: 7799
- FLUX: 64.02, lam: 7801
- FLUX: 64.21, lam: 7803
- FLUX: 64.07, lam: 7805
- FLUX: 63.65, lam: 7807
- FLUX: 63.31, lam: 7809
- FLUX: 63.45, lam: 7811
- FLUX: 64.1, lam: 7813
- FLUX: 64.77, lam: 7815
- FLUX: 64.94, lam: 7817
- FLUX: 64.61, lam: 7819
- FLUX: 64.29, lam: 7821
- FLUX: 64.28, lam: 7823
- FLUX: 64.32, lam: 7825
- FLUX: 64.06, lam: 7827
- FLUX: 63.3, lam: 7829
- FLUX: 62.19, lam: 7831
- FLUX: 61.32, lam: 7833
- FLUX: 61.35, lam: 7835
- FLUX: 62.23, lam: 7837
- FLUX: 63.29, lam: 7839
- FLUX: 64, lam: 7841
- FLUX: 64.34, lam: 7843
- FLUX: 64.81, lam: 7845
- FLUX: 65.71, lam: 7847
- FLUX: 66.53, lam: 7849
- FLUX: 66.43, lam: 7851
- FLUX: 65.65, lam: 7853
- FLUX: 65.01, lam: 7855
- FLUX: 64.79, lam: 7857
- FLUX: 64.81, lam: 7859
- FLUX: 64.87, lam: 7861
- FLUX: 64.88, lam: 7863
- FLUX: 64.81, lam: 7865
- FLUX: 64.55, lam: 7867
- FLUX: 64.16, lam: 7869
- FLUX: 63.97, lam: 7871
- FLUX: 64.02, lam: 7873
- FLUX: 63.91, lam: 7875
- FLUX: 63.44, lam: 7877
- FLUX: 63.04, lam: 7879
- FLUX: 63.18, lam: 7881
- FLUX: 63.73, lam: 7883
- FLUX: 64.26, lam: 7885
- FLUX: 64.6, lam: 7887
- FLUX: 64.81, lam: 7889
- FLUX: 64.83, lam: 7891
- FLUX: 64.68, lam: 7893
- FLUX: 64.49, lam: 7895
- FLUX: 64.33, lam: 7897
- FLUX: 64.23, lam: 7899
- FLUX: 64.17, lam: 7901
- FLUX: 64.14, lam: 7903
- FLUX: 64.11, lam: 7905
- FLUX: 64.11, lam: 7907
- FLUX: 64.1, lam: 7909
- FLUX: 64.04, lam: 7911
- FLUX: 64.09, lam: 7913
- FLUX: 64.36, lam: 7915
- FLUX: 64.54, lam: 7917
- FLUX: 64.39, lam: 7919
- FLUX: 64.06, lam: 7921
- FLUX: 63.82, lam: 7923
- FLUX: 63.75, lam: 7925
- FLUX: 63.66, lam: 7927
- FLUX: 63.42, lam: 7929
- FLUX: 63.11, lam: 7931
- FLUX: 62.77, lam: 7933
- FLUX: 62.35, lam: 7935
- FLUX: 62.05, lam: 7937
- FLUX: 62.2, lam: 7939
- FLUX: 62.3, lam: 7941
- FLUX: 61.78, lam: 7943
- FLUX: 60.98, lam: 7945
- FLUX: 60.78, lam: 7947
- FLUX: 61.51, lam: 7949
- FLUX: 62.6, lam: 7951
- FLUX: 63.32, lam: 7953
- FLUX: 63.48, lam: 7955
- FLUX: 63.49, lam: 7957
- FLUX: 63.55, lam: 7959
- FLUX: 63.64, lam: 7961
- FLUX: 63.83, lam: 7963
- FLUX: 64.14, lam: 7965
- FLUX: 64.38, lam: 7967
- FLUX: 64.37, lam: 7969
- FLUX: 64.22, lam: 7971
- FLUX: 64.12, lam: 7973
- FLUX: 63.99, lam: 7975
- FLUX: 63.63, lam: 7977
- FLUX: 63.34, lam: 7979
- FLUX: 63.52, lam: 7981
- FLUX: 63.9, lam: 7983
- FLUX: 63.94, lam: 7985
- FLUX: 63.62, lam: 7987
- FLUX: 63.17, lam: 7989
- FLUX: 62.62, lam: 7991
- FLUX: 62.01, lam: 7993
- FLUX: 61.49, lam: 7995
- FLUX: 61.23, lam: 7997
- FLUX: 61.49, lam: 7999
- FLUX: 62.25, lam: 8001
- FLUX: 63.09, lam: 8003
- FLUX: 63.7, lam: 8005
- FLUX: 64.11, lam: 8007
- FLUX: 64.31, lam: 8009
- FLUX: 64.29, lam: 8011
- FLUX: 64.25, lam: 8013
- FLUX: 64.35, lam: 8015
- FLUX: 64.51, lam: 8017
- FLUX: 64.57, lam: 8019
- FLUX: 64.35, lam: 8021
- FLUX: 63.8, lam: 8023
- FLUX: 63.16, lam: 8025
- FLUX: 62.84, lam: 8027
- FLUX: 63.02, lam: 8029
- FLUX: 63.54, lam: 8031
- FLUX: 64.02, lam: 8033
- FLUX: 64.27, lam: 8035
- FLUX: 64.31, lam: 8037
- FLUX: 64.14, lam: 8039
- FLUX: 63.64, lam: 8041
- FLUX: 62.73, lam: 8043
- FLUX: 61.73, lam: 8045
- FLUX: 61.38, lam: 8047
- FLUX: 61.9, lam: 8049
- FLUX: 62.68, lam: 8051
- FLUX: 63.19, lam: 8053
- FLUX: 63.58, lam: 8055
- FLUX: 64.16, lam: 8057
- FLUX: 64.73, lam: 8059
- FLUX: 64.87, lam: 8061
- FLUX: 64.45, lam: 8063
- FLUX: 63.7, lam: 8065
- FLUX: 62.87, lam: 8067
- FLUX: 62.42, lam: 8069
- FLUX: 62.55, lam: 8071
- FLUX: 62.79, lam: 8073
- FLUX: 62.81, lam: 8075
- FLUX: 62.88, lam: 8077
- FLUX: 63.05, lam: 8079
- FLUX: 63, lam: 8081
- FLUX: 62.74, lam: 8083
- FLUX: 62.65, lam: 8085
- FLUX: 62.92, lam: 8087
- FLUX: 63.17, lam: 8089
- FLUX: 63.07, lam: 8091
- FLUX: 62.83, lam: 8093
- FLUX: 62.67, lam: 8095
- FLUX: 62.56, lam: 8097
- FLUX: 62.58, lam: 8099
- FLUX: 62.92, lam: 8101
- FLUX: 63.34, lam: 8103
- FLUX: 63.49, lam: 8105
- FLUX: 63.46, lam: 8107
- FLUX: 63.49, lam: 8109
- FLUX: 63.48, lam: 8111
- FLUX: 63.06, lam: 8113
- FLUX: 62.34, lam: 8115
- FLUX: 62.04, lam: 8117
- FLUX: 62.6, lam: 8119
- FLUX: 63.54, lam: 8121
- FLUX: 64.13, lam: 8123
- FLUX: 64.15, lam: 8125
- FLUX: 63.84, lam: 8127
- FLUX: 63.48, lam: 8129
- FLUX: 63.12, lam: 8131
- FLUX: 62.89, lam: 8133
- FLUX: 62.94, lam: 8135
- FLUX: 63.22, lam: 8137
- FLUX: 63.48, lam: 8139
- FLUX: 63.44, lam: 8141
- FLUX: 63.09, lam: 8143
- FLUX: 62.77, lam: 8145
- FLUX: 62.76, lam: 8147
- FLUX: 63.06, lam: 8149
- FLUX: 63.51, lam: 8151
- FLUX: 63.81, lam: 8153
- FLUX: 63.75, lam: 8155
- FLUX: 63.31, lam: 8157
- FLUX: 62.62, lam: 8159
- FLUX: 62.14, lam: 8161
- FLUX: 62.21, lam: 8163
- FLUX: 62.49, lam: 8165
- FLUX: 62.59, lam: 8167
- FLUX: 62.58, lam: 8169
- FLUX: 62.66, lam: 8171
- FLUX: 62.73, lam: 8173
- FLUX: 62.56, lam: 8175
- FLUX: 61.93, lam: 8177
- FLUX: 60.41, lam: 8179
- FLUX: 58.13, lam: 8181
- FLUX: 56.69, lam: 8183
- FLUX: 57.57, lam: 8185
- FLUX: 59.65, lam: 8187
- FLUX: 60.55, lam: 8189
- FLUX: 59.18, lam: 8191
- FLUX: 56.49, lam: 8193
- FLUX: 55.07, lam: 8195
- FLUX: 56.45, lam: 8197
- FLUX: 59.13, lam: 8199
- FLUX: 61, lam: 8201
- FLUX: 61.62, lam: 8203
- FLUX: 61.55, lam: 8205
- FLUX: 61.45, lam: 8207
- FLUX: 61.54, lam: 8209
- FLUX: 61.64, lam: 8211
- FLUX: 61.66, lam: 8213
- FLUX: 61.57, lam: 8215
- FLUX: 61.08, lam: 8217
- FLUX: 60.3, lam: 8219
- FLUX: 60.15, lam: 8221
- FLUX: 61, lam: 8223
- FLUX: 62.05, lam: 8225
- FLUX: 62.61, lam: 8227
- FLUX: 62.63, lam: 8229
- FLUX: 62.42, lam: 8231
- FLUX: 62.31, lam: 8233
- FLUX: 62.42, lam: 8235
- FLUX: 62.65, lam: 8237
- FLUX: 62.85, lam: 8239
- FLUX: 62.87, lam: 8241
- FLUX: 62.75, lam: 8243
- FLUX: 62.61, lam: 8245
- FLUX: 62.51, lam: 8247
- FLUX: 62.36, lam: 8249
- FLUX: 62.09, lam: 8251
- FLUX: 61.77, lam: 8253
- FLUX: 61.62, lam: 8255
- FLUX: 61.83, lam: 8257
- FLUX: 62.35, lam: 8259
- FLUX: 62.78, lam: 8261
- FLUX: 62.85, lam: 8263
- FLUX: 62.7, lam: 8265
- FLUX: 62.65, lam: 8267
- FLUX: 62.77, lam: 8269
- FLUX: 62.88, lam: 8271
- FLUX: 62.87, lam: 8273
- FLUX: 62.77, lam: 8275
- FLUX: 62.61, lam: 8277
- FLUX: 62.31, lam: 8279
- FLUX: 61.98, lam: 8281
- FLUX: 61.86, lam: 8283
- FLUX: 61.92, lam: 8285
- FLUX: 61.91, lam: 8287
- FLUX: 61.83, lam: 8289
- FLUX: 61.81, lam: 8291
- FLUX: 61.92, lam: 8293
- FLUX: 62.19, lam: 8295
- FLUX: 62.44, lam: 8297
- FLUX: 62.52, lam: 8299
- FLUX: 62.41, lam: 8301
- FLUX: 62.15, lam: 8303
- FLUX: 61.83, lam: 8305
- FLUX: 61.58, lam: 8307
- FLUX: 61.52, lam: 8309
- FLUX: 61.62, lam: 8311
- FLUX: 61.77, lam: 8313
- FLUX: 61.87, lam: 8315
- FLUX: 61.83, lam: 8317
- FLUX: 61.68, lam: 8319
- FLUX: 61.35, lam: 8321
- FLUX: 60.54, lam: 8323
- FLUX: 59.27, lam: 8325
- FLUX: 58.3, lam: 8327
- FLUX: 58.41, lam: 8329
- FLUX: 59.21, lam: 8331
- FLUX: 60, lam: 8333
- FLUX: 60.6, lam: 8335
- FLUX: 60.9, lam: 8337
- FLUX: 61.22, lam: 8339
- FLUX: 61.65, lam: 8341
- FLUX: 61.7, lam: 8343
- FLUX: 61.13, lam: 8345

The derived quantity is 0.04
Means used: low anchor 64.2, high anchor 62.1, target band 61.8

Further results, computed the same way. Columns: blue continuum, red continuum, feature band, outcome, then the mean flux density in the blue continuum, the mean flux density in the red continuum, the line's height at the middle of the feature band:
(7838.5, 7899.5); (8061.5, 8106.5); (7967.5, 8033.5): 0.002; 64.5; 63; 63.6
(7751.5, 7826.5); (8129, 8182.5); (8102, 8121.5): -0.005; 64.2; 62.6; 62.8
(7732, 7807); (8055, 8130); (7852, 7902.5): -0.010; 64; 63.2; 63.8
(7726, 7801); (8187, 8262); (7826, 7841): 0.017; 64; 61.2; 63.6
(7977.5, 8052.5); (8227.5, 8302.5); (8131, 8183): 0.005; 63.3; 62.4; 62.8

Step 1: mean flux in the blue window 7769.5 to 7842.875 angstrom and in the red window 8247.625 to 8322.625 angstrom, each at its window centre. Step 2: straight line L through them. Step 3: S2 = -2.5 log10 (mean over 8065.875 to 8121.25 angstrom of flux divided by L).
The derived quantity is 0.00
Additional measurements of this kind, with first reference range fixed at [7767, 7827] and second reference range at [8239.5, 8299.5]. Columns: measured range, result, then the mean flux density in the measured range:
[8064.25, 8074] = 0.00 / 62.8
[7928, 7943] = 0.02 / 62.5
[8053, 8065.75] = -0.02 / 64.2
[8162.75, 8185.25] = 0.03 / 61.1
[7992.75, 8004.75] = 0.02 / 62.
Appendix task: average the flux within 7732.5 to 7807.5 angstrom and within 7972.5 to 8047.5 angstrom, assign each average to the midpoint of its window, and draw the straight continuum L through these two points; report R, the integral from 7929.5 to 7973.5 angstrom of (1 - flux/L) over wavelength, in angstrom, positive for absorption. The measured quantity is 0.4 angstrom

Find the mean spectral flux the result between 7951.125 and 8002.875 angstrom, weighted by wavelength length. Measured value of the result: 63.3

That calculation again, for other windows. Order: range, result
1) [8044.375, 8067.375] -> 63.3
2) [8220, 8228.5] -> 61.5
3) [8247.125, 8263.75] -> 62.2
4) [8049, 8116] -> 63.1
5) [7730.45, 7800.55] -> 64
